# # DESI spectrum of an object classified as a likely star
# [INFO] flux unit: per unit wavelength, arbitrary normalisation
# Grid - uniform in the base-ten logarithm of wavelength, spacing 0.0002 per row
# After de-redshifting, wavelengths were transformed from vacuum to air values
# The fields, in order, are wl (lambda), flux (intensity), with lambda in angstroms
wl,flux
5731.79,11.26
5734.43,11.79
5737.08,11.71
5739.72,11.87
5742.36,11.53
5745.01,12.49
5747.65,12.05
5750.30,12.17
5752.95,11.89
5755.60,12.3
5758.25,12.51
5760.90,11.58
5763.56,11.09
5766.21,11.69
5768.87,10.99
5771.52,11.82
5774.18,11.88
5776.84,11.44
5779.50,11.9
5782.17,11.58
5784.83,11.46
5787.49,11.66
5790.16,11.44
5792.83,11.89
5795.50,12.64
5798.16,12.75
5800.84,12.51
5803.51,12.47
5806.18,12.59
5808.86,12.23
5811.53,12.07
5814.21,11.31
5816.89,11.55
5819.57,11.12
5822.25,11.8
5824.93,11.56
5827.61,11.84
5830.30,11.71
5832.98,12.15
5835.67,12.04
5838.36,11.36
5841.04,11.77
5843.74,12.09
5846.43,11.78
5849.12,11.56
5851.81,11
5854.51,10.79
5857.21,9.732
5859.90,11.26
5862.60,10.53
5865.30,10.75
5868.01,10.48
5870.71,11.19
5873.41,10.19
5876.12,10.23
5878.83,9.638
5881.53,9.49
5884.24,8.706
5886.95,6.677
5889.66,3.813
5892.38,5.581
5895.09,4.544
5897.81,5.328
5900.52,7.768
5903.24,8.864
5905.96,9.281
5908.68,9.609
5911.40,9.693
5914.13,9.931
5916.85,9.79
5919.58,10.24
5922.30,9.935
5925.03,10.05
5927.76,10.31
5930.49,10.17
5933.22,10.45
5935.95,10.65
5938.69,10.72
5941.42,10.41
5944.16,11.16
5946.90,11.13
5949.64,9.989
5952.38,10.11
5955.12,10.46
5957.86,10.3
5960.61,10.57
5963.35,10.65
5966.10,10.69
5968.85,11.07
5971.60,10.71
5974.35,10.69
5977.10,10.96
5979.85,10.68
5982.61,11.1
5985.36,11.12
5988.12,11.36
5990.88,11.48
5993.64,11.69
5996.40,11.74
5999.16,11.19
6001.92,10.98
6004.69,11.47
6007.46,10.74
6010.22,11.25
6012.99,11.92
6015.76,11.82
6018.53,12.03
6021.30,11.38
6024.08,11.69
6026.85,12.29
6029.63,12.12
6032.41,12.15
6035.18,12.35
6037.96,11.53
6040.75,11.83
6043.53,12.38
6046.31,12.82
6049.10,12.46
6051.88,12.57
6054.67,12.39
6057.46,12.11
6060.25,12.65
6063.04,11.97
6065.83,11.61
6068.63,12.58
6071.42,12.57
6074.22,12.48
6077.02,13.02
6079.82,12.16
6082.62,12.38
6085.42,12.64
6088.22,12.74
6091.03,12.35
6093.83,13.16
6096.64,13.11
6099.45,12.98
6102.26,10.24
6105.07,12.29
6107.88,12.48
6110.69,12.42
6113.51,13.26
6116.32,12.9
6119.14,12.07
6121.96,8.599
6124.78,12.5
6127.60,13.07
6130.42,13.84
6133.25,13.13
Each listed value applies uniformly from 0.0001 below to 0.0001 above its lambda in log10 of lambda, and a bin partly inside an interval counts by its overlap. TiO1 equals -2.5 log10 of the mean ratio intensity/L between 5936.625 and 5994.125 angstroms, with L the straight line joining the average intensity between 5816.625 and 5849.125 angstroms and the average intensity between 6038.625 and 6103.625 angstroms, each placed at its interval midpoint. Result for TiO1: 0.124 mag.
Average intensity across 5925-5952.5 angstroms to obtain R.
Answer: 10.5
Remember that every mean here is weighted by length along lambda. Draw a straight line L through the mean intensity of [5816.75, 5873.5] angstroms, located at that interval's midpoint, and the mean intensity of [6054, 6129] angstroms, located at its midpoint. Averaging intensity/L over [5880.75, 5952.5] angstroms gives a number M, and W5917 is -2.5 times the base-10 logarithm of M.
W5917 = 0.27 mag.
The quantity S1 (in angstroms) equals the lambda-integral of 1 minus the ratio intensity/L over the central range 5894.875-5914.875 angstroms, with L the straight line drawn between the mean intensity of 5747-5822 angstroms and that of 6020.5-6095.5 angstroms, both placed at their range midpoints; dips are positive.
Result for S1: 6.3 angstroms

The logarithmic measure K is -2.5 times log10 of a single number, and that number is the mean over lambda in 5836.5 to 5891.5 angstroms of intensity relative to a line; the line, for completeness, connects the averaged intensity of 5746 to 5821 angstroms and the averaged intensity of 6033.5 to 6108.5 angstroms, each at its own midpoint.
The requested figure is 0.19 mag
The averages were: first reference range 11.9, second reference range 12.4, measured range 10.1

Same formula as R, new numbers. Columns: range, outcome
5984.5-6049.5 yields 11.7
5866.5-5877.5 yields 10.5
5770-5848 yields 11.9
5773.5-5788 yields 11.6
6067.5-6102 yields 12.6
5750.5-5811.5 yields 11.9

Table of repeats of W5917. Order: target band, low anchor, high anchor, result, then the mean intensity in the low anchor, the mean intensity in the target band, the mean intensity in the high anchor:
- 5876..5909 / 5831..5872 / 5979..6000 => 0.44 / 11.2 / 7.5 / 11.3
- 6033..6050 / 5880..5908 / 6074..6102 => -0.09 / 7.09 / 12.2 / 12.6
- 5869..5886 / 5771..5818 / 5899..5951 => 0.09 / 12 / 9.85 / 9.99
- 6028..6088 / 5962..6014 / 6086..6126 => -0.05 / 11.1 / 12.3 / 12.2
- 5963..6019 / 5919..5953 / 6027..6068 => 0.01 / 10.4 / 11.2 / 12.2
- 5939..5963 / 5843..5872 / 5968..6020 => 0.06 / 11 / 10.5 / 11.3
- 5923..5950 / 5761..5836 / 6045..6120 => 0.16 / 11.8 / 10.5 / 12.5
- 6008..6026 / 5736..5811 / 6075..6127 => 0.05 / 11.9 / 11.7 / 12.3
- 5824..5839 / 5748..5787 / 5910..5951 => -0.06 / 11.7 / 11.8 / 10.3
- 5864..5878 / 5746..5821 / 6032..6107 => 0.14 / 11.9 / 10.5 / 12.4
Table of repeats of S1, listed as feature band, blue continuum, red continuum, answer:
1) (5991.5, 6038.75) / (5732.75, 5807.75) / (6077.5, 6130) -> 2.2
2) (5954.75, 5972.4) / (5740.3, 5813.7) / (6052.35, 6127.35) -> 2.2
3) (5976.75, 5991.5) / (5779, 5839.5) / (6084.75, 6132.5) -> 1.3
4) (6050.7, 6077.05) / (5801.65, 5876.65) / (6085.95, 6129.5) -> -0.4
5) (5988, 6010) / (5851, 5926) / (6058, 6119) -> -0.8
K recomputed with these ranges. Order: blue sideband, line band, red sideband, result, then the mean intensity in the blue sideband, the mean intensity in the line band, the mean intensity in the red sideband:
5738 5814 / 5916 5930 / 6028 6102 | 0.20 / 11.9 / 10.1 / 12.4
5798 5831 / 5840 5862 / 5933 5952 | 0.03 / 11.9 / 11.2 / 10.6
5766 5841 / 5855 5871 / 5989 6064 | 0.12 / 11.8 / 10.6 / 11.9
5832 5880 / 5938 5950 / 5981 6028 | 0.05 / 11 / 10.7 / 11.5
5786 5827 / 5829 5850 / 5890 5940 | -0.07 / 12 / 11.8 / 8.95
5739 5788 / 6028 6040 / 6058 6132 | 0.02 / 11.8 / 12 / 12.4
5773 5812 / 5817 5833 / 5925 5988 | 0.01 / 12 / 11.7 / 10.6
